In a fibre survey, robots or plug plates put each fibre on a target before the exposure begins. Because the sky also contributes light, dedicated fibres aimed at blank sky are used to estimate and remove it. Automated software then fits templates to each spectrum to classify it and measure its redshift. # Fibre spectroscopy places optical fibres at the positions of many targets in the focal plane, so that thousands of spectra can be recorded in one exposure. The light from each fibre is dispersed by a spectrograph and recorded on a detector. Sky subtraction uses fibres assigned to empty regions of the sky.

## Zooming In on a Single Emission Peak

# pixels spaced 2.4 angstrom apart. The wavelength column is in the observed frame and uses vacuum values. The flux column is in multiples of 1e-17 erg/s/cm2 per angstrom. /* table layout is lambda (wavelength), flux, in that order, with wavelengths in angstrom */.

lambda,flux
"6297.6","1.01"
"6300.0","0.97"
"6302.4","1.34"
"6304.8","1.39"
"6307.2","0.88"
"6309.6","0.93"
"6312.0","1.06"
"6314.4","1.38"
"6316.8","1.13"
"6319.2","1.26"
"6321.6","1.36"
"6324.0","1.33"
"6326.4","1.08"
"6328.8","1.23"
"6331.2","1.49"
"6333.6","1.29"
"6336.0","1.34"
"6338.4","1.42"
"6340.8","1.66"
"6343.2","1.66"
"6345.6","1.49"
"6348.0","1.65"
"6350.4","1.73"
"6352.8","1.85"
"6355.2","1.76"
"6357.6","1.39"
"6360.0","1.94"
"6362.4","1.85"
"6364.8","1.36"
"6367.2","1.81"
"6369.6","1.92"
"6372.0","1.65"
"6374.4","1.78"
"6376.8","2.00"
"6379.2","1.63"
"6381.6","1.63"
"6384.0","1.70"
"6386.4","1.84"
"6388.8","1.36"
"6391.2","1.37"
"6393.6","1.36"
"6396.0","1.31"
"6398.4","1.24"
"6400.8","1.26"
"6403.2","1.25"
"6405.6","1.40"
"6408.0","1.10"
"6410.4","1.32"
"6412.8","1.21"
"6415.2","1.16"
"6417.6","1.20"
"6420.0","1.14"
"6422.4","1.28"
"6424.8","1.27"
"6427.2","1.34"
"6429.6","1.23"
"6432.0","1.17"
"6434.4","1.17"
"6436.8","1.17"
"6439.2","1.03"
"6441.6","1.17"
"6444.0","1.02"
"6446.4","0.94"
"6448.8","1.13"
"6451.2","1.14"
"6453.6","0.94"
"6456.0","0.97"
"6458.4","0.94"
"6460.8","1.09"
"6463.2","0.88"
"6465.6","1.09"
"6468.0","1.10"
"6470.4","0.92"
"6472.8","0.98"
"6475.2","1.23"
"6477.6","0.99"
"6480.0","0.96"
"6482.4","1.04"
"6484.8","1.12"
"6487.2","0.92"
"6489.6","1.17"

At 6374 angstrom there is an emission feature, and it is Mg II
